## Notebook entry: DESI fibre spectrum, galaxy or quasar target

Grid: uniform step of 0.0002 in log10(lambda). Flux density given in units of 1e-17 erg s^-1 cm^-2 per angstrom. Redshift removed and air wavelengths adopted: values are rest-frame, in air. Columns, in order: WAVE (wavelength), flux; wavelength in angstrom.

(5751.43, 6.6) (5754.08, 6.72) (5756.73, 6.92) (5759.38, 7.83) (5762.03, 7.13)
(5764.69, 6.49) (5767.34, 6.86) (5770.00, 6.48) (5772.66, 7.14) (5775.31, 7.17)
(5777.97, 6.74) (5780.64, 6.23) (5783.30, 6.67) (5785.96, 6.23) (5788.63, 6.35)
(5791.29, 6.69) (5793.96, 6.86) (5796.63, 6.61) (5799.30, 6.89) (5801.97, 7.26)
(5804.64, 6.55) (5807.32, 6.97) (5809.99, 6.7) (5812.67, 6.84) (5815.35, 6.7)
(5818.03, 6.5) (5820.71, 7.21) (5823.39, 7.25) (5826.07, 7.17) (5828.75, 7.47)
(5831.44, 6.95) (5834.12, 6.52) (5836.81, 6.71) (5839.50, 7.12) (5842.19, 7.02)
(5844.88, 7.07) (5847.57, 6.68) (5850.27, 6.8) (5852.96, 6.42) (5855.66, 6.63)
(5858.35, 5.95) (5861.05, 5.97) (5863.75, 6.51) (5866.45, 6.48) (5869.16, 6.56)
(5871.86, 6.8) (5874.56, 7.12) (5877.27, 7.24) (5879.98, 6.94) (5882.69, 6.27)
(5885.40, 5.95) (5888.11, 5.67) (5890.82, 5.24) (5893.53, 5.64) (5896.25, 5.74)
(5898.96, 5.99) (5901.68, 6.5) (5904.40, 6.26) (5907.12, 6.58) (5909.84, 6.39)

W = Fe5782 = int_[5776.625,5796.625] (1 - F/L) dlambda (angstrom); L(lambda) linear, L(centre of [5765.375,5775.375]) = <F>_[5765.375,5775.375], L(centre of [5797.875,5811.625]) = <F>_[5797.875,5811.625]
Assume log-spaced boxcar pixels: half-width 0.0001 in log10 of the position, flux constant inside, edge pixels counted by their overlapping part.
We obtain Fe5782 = 0.9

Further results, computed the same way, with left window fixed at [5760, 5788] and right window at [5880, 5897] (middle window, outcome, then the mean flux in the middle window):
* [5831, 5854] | -2.3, 6.81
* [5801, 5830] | -2.5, 6.96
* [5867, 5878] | -1.7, 6.88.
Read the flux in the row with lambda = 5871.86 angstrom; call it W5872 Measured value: 6.8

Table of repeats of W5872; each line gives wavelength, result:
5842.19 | 7.02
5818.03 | 6.5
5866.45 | 6.48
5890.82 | 5.24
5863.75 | 6.51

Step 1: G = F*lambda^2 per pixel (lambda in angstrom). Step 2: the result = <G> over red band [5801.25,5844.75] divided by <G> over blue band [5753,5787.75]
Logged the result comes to 1.0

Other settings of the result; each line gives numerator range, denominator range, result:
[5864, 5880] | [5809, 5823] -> 1.02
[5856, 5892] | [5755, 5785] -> 0.96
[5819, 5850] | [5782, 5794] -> 1.09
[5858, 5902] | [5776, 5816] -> 0.96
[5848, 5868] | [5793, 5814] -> 0.96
